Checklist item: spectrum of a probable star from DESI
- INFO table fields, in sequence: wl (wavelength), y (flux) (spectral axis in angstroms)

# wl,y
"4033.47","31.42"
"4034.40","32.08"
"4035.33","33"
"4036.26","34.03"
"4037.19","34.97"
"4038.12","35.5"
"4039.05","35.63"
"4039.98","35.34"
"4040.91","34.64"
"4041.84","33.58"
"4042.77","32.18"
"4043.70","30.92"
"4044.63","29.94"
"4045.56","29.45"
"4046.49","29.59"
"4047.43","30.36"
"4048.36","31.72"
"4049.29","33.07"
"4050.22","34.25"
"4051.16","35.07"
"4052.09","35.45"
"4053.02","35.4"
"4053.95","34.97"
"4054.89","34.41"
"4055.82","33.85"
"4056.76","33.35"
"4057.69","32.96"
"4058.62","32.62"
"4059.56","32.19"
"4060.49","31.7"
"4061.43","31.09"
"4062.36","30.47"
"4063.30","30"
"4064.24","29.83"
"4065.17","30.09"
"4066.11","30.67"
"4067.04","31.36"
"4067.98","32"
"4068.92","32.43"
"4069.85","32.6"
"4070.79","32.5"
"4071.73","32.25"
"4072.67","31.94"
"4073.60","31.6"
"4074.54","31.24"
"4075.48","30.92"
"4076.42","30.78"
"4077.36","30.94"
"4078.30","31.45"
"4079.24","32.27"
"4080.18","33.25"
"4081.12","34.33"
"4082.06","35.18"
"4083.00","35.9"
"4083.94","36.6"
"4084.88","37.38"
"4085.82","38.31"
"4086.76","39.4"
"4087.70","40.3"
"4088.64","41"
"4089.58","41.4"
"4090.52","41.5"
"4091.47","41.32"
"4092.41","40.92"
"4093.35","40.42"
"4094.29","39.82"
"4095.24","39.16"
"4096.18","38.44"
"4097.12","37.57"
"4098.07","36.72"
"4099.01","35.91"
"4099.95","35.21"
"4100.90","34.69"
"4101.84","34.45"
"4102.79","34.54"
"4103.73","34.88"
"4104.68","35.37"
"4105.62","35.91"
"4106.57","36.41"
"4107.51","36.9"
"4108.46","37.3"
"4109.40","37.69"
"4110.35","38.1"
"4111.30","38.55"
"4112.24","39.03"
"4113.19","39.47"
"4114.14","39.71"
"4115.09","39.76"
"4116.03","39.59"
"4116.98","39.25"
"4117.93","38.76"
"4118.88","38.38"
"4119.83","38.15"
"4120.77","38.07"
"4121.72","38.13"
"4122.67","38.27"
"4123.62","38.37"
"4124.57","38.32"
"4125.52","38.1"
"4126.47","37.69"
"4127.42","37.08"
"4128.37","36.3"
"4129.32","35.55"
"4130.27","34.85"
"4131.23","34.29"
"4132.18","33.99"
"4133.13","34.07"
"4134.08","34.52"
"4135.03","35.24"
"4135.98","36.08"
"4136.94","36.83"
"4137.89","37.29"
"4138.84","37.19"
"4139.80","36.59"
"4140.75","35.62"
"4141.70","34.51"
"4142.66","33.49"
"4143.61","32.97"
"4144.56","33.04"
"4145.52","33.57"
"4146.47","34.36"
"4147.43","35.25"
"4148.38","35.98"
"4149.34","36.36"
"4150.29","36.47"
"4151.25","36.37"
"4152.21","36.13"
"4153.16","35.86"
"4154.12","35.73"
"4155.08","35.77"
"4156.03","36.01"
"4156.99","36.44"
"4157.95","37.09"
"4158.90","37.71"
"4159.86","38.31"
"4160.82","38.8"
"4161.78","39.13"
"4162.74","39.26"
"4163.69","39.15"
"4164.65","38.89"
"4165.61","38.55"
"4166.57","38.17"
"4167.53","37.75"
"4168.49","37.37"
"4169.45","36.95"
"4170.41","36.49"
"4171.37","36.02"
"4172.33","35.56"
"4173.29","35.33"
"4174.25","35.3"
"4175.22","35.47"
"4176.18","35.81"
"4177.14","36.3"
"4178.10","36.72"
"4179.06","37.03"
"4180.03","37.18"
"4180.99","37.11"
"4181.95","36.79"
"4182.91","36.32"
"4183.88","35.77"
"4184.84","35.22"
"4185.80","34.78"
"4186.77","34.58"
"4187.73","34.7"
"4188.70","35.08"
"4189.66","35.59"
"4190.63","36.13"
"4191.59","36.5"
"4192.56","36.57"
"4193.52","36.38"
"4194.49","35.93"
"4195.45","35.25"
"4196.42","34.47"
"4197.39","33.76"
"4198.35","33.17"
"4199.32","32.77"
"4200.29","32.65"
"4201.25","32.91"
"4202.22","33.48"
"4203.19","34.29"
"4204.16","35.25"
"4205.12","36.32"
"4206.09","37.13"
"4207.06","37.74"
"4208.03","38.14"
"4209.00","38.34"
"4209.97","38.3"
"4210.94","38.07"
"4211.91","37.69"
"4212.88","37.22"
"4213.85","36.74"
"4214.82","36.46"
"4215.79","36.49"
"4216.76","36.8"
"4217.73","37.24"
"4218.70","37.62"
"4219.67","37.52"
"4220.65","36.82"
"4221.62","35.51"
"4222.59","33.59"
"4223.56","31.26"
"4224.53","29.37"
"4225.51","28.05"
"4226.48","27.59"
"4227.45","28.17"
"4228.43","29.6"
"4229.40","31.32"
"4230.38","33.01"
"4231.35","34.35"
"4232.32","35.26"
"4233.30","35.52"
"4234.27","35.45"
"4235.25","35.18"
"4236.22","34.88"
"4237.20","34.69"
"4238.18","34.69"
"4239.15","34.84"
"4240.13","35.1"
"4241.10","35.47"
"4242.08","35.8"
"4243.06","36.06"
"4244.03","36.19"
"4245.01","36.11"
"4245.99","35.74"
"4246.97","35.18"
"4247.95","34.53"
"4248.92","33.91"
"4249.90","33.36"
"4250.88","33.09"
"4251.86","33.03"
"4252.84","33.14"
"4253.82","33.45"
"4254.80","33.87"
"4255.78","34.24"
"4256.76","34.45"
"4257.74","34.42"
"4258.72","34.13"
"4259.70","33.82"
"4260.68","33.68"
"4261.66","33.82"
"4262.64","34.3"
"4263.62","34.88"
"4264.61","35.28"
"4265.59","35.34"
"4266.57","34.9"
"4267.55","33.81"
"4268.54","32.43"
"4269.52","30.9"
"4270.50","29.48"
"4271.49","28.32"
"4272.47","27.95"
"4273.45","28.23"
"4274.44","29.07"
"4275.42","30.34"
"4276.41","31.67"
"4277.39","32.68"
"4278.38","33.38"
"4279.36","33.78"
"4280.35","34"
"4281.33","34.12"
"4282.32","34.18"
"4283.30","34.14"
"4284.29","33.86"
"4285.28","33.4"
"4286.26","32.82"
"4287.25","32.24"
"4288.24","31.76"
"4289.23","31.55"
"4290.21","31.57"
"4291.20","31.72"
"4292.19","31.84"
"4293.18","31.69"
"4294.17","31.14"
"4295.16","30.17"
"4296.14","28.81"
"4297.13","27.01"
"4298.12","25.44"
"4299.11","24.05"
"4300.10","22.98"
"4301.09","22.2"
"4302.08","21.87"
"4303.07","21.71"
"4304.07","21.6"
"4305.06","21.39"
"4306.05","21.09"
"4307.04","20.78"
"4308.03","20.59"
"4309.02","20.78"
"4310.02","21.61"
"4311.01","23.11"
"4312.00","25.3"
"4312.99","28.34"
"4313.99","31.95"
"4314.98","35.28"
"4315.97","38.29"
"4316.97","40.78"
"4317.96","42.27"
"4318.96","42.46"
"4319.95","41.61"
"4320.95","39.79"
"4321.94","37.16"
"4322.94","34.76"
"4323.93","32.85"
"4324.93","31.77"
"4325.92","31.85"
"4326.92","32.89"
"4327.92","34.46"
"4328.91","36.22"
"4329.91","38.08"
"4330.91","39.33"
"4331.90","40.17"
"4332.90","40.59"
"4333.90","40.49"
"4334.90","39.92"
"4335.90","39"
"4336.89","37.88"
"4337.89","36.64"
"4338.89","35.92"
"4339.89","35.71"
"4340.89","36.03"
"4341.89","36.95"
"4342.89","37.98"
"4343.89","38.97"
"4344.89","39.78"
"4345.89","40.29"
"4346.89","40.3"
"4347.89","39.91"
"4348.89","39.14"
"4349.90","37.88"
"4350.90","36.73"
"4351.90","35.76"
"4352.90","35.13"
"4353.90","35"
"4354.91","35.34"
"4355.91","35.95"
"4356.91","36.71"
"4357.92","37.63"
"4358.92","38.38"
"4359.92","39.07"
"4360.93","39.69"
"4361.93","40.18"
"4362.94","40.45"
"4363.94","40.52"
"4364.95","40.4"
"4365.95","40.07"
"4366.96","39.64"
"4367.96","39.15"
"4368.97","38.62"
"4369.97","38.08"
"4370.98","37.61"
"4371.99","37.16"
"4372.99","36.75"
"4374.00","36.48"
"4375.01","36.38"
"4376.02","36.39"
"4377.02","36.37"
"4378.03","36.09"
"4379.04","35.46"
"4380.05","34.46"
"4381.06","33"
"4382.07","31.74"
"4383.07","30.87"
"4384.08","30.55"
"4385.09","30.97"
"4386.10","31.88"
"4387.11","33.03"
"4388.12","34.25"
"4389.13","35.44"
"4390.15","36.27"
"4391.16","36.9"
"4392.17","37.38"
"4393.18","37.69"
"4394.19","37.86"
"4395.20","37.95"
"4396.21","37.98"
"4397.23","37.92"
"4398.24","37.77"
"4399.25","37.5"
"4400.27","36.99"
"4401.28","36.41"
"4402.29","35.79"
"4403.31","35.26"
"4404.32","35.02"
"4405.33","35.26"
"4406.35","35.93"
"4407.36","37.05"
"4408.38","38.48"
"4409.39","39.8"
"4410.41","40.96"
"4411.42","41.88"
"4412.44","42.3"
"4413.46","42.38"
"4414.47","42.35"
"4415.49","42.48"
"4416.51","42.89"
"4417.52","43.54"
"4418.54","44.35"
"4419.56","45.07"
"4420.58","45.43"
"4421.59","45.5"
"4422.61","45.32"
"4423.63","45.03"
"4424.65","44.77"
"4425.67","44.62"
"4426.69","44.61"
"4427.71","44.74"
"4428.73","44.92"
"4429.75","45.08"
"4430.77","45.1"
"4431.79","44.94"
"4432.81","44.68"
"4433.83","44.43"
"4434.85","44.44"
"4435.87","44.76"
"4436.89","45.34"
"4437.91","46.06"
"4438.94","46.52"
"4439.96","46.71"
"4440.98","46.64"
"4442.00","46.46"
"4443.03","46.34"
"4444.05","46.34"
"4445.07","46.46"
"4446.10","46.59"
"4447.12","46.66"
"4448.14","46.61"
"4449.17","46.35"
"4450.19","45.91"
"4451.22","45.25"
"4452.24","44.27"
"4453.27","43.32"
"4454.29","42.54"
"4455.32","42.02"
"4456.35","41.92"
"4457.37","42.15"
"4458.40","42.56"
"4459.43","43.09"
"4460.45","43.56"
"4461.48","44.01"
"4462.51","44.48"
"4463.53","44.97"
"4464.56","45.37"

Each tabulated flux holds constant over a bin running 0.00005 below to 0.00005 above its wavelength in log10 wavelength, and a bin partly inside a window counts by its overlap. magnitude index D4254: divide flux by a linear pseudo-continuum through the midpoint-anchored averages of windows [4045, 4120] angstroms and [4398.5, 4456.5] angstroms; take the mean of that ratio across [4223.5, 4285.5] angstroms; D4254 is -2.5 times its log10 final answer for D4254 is 0.177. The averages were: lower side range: 35.2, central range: 33.2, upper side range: 43.1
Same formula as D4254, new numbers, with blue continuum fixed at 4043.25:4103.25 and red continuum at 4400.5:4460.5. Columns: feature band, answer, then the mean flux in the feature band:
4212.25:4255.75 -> 0.12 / 34.3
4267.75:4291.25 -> 0.23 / 31.8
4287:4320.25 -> 0.37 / 28.6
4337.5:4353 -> 0.09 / 37.8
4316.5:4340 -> 0.08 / 37.6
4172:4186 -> 0.03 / 36.1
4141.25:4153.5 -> 0.04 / 34.9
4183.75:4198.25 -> 0.06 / 35.3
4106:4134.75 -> -0.06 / 37.5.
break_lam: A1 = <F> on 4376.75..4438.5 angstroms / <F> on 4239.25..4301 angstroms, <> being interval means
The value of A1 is 1.22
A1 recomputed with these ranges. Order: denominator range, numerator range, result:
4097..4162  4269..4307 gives 0.80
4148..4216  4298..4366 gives 0.94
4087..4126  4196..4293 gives 0.89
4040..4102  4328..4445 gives 1.15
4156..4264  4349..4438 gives 1.10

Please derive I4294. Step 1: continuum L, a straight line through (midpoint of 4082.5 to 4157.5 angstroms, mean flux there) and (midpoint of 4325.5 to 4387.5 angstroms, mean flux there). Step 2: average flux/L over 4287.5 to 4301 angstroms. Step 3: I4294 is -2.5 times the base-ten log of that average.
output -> 0.26 mag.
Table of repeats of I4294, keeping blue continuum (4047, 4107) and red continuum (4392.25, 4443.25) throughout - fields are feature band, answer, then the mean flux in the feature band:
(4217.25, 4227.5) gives 0.14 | 33.2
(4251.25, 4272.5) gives 0.16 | 33.3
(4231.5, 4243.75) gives 0.08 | 35.3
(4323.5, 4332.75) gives 0.13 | 35.5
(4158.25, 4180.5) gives -0.02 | 37.3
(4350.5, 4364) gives 0.09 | 37.5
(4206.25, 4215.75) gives 0.00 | 37.5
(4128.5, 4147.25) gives 0.03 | 35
